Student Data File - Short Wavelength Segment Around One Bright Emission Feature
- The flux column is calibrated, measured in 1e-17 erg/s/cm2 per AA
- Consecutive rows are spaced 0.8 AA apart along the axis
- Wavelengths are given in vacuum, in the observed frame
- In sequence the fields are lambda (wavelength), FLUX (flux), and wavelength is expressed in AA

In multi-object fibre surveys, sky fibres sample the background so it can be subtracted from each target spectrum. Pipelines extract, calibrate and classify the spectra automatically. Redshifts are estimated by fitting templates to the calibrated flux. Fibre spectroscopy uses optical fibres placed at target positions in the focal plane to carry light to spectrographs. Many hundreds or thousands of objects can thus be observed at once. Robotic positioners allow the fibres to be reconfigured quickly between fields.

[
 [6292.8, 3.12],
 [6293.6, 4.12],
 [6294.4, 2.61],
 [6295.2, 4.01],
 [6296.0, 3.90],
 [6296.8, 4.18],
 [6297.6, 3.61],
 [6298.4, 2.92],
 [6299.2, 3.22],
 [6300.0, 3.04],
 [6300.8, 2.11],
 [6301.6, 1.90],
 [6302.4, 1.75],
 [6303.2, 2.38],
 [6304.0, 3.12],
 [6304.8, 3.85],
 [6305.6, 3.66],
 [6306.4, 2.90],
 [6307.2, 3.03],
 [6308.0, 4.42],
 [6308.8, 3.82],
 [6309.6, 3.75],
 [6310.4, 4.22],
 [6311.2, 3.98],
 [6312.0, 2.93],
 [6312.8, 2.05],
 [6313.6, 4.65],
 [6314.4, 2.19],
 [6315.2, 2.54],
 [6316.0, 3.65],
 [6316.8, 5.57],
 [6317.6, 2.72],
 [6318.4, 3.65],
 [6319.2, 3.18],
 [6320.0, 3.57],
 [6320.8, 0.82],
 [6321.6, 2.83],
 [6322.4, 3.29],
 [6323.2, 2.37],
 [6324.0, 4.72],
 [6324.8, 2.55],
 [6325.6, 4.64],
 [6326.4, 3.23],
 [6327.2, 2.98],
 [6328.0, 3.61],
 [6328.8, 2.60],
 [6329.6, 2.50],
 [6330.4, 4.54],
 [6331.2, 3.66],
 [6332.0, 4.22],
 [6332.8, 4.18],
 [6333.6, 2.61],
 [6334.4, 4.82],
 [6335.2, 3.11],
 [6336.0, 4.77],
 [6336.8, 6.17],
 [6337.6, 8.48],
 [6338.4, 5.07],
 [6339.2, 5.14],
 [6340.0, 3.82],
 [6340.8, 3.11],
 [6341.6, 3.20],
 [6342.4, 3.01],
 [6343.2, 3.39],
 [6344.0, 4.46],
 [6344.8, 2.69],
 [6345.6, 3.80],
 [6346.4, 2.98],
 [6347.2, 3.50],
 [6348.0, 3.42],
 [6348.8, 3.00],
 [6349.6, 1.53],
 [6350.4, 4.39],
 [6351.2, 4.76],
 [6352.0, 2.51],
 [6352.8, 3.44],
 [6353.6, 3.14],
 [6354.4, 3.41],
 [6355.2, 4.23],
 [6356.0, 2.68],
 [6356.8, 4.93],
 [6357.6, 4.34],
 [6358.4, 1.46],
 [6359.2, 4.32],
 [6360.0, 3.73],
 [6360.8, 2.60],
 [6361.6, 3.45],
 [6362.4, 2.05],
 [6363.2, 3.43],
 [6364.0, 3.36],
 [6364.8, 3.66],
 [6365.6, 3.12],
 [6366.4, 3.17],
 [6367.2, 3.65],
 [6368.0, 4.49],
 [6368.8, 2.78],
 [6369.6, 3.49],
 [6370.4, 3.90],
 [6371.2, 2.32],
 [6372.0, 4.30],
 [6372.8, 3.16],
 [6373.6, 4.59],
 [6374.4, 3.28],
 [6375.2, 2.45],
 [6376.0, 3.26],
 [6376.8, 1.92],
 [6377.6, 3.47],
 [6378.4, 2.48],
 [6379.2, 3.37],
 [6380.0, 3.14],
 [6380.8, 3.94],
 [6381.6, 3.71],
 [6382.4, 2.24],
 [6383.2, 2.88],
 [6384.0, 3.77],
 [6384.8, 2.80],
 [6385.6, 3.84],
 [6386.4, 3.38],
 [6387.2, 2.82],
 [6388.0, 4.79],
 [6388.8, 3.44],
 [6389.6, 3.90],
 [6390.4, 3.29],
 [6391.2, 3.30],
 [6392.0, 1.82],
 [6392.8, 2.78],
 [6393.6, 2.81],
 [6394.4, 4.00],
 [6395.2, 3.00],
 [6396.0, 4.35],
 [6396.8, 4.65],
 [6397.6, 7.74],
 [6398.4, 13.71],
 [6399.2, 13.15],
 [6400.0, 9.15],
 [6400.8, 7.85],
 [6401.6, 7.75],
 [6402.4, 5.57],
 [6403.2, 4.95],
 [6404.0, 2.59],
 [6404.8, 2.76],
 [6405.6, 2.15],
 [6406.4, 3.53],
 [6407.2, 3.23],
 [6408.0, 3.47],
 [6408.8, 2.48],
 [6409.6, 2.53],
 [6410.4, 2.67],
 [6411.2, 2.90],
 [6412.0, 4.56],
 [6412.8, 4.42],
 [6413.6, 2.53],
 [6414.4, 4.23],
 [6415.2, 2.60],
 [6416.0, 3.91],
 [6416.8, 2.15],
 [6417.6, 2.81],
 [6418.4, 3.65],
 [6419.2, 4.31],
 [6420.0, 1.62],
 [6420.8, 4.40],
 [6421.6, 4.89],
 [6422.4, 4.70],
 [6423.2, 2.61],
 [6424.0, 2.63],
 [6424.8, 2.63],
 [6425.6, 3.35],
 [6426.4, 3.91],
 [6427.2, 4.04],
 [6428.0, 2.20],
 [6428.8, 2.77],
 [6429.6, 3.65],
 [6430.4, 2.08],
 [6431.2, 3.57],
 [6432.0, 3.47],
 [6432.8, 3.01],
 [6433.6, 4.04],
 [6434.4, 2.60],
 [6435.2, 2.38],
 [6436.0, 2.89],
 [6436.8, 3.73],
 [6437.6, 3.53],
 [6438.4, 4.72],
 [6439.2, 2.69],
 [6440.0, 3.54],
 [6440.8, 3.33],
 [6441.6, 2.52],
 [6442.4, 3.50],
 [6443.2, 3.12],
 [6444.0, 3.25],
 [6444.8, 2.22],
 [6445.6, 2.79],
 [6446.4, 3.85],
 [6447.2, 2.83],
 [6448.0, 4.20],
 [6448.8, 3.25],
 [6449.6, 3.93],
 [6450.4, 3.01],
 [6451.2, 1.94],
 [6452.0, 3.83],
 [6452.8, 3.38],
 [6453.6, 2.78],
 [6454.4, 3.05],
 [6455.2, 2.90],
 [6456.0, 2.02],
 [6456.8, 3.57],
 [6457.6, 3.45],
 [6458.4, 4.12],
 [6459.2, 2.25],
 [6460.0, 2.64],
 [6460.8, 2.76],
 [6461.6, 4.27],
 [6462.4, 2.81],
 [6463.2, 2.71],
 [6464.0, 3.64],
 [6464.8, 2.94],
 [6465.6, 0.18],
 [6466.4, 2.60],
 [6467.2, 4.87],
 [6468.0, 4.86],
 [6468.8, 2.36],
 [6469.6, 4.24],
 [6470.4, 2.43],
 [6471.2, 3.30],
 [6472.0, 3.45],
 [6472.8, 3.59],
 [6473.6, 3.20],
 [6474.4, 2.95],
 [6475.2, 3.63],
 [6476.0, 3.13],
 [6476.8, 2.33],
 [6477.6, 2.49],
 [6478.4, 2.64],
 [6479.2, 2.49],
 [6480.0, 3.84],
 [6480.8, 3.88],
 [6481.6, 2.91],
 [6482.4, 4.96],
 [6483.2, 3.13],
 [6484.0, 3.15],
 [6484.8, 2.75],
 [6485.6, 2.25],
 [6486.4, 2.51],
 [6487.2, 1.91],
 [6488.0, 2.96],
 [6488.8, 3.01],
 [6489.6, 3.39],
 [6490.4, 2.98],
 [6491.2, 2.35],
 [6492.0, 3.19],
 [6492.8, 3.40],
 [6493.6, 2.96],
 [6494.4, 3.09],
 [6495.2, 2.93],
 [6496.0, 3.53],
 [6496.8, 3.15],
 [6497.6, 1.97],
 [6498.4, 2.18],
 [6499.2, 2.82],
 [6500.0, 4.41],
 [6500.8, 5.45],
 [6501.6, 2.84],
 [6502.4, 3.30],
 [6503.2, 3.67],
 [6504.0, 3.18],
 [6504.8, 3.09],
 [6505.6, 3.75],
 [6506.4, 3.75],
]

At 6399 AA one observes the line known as [O III]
